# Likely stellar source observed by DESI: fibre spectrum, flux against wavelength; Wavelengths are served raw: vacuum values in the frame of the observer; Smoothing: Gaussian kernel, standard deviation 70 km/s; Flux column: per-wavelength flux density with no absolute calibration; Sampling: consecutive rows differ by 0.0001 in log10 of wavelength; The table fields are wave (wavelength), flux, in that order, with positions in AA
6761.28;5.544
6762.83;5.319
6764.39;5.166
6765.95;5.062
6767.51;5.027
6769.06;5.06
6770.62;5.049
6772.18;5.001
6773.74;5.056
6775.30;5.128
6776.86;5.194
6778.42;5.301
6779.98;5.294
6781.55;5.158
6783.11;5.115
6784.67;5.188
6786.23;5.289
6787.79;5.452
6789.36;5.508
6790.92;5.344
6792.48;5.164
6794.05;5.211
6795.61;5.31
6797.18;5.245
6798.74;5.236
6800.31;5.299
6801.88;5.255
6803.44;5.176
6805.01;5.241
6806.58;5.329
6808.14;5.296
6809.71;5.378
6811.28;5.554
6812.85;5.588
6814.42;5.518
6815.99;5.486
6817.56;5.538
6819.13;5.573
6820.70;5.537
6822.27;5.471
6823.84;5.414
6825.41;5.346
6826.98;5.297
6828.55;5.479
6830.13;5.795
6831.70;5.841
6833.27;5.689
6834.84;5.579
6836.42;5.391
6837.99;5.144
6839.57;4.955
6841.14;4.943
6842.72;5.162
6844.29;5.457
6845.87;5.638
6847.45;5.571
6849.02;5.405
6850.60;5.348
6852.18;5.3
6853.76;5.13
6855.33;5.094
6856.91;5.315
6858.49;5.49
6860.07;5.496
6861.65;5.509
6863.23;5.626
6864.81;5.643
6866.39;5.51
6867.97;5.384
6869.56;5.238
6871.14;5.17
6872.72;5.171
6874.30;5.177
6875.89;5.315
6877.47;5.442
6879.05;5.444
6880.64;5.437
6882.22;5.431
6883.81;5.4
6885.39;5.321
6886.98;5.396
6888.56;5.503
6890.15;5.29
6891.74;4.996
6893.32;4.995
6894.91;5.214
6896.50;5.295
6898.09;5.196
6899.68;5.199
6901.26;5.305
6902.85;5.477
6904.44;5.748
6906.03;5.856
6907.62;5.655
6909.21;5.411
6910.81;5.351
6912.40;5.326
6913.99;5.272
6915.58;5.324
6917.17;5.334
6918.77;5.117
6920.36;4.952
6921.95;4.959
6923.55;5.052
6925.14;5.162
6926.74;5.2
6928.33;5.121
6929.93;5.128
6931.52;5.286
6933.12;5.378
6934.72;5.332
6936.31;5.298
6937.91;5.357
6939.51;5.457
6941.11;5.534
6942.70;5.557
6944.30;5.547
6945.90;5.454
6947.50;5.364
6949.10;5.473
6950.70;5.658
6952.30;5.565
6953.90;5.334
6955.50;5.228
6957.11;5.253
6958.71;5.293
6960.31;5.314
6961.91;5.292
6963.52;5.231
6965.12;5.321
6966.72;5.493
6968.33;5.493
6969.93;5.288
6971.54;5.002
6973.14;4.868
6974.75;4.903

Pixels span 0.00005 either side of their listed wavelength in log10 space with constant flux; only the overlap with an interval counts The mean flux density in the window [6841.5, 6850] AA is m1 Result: 5.42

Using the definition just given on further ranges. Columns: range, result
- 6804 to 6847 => 5.43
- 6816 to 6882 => 5.4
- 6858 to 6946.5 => 5.34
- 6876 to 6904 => 5.32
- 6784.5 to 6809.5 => 5.29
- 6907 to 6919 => 5.35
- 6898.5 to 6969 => 5.35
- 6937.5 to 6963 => 5.42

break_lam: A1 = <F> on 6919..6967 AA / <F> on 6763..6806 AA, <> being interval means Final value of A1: 1.0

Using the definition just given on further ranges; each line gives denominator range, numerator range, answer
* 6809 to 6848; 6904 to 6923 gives 0.98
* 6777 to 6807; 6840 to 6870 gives 1.02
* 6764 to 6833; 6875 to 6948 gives 1.00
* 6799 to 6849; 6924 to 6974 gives 0.98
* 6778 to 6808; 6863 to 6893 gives 1.02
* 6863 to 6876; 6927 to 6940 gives 0.99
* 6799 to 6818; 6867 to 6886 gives 0.99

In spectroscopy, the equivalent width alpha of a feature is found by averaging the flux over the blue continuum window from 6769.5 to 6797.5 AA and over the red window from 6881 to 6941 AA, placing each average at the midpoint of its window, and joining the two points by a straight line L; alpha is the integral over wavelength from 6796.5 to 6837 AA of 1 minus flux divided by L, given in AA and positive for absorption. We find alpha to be -1.6 AA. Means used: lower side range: 5.22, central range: 5.45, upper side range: 5.3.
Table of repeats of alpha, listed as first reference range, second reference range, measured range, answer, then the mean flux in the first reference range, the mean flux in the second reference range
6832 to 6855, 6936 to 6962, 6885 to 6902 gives 0.42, 5.34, 5.42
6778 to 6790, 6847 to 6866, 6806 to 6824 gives -0.47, 5.28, 5.41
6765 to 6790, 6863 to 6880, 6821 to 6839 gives -0.71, 5.18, 5.37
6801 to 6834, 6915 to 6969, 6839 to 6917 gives 0.58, 5.47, 5.32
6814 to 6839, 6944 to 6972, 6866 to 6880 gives 0.36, 5.5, 5.37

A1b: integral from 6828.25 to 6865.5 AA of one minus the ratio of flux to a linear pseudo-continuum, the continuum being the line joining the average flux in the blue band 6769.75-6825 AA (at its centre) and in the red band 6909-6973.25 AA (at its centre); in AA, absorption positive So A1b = -0.7 AA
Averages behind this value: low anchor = 5.31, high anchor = 5.31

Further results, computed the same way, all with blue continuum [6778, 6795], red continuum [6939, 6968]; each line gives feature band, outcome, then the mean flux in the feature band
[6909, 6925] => 0.5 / 5.2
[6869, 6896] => 0.3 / 5.29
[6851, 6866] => -0.2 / 5.4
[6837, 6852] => 0.1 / 5.29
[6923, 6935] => 0.4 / 5.2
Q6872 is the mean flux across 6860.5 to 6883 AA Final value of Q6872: 5.39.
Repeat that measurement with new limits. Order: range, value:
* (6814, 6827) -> 5.47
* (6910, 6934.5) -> 5.2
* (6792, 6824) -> 5.37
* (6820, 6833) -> 5.53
